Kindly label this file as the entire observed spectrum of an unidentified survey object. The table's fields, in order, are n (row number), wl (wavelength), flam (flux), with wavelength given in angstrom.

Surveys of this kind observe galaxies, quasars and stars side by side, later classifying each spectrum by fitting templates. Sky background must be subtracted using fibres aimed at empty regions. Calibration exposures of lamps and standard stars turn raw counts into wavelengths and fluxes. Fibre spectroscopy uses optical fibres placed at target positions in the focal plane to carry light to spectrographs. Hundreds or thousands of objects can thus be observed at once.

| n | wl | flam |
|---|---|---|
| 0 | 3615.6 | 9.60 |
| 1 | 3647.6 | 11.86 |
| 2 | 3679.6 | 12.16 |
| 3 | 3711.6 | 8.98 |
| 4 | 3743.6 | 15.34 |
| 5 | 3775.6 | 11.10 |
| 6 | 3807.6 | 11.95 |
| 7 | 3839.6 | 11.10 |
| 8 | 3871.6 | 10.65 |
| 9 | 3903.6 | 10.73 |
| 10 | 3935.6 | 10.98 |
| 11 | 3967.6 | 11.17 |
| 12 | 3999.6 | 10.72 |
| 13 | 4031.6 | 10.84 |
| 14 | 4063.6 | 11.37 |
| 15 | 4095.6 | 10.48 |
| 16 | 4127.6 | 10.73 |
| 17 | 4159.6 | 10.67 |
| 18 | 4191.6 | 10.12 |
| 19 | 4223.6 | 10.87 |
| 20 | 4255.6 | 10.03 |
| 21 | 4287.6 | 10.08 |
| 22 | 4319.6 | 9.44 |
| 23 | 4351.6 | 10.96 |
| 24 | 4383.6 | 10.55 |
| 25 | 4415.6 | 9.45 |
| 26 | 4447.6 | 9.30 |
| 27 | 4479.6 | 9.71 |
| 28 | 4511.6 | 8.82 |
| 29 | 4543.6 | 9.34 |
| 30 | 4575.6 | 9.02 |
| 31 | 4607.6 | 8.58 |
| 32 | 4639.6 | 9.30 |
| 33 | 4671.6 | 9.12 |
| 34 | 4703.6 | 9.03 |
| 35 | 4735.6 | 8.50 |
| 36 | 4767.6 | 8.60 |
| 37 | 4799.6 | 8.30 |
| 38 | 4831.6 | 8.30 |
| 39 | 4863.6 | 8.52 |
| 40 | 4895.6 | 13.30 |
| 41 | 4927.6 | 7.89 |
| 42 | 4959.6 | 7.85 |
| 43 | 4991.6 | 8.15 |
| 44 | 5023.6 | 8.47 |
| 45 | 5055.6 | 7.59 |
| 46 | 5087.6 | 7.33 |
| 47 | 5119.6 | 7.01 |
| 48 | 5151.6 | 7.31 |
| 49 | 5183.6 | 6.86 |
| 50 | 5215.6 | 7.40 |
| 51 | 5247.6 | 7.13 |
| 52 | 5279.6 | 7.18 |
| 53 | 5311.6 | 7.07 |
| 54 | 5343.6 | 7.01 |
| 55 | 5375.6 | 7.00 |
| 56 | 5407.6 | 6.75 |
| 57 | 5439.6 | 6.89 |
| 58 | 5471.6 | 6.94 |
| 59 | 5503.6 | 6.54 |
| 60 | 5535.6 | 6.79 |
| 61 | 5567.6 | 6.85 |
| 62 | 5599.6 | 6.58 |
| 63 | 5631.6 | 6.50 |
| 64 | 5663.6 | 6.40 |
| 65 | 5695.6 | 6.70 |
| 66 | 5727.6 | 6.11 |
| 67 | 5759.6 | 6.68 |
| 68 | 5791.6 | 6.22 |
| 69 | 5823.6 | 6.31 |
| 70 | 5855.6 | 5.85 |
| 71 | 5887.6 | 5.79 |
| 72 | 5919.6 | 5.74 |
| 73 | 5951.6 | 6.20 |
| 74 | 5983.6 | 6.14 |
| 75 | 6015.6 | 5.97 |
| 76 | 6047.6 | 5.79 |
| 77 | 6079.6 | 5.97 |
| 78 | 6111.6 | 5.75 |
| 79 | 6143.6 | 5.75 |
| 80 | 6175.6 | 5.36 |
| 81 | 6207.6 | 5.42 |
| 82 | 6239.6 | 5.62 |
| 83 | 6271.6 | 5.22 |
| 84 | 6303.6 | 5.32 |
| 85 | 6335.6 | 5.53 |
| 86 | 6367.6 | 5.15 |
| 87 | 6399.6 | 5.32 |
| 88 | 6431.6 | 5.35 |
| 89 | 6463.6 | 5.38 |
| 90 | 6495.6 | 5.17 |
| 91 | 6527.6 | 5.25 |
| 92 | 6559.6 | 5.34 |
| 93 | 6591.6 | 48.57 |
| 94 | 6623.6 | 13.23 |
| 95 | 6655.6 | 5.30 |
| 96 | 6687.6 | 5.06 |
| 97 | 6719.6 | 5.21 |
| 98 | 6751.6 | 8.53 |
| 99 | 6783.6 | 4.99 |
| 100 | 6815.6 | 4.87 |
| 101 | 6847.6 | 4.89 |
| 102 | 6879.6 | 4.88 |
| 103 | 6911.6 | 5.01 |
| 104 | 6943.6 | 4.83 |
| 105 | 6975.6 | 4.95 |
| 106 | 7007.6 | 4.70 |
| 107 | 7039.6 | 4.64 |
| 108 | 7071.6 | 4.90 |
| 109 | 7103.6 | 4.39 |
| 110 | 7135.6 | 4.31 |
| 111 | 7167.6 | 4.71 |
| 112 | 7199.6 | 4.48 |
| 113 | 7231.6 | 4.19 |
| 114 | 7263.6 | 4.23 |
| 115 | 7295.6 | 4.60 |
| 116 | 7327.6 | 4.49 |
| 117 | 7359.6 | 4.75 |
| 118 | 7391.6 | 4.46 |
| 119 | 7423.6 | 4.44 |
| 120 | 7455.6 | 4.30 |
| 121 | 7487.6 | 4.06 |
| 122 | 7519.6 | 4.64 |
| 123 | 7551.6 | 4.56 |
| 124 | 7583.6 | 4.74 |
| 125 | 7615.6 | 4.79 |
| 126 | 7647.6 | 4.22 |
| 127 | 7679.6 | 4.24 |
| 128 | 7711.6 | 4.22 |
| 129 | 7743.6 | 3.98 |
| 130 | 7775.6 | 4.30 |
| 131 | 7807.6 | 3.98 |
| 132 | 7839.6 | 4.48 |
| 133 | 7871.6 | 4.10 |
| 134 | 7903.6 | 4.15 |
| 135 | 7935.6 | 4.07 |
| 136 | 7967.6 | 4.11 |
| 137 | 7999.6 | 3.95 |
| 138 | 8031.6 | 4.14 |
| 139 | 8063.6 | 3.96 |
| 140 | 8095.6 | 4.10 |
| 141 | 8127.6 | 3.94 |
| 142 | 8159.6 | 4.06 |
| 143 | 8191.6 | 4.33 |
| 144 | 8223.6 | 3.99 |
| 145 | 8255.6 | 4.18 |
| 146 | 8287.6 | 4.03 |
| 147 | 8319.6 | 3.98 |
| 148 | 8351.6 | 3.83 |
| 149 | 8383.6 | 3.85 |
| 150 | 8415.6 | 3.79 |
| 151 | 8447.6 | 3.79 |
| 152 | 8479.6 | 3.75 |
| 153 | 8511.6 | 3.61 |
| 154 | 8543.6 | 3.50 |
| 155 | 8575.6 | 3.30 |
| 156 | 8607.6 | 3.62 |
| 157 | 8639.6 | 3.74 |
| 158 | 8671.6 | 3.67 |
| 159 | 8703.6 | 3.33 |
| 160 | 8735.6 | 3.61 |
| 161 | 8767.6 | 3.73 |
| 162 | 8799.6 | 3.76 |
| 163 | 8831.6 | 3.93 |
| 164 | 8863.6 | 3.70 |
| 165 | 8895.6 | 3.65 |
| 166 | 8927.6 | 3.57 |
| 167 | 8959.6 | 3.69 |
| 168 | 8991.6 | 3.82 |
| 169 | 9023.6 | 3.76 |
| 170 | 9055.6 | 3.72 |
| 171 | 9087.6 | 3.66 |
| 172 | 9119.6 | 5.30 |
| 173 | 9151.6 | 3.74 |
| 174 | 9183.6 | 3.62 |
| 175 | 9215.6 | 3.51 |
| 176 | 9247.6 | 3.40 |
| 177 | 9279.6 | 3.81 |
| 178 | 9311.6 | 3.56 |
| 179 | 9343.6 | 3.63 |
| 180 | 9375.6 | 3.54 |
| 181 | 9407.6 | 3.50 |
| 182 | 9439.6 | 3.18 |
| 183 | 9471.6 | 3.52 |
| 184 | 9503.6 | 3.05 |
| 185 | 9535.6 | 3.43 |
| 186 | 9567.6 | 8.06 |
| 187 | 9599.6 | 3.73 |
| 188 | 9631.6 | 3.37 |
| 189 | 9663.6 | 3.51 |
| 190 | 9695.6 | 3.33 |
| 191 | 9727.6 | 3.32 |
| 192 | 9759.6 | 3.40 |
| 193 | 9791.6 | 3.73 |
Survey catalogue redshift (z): 0.00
